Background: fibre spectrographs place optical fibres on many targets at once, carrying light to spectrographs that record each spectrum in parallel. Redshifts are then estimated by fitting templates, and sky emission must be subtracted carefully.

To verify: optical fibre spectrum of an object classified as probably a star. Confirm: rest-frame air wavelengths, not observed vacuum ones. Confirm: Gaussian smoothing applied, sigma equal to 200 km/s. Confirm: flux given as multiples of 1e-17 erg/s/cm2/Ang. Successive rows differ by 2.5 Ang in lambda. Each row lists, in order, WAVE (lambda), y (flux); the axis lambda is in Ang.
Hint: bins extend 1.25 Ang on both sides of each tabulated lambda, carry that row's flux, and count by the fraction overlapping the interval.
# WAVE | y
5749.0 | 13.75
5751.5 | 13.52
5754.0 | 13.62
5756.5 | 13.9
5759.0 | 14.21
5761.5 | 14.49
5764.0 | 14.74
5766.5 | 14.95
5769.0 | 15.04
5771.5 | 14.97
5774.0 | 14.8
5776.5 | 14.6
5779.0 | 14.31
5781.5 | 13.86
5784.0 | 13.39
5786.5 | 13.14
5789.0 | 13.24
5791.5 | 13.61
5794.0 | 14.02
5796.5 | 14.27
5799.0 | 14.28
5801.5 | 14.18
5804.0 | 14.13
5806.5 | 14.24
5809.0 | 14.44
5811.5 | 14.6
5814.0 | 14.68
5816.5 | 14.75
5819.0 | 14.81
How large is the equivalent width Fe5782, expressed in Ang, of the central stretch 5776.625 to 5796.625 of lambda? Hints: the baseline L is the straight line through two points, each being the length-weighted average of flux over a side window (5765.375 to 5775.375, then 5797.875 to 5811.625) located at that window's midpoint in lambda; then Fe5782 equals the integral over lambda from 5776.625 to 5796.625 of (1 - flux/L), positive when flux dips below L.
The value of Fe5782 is 1.2 Ang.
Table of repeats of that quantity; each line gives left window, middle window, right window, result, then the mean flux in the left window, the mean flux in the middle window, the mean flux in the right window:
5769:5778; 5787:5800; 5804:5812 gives 0.6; 14.8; 13.8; 14.4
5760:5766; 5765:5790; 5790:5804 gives 0.3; 14.6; 14.2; 14.1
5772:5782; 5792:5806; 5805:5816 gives 0.3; 14.5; 14.1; 14.5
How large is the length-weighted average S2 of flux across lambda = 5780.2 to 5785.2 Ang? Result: 13.6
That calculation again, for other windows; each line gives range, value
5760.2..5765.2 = 14.6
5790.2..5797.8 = 14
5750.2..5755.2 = 13.6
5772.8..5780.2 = 14.6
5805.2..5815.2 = 14.5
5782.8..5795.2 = 13.5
